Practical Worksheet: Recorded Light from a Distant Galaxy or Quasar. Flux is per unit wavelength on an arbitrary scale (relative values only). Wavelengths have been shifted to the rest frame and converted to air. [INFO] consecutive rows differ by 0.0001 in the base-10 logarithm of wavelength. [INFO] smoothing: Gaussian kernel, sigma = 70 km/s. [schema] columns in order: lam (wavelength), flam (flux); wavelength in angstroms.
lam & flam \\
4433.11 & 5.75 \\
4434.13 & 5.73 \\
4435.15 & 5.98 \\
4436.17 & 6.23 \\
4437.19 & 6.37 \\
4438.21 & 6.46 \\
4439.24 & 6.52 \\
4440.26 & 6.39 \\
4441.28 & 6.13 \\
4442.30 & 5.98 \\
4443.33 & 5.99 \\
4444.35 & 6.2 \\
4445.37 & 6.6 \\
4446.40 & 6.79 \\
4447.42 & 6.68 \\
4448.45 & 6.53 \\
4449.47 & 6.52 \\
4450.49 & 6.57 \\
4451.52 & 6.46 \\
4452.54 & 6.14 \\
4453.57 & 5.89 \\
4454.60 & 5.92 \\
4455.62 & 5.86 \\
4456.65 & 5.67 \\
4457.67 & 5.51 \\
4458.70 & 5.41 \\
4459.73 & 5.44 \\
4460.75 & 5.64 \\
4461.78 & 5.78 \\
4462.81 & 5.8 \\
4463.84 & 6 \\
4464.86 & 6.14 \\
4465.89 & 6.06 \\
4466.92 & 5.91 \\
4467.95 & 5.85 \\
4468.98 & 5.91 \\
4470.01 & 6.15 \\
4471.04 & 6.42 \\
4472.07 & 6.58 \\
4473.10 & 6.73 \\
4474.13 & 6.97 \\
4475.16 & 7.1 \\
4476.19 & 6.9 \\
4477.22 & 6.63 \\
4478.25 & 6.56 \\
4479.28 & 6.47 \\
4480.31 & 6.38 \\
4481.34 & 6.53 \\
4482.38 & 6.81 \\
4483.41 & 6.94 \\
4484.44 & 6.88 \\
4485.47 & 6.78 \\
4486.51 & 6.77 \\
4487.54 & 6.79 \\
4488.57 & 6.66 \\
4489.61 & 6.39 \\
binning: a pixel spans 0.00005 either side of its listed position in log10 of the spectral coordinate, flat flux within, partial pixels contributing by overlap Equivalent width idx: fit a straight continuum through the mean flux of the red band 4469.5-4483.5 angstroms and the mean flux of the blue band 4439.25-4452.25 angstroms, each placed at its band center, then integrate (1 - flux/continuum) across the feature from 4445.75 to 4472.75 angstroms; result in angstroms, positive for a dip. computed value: 1.8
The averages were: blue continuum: 6.41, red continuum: 6.65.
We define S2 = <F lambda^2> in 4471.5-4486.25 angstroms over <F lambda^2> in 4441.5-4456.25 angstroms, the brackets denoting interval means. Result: 1.09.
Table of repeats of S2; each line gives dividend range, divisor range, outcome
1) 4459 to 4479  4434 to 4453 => 0.99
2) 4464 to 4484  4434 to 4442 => 1.05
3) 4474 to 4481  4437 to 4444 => 1.09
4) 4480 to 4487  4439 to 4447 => 1.08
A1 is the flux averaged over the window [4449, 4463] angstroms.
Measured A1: 5.9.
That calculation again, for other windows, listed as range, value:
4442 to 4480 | 6.21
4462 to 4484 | 6.41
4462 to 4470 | 5.96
